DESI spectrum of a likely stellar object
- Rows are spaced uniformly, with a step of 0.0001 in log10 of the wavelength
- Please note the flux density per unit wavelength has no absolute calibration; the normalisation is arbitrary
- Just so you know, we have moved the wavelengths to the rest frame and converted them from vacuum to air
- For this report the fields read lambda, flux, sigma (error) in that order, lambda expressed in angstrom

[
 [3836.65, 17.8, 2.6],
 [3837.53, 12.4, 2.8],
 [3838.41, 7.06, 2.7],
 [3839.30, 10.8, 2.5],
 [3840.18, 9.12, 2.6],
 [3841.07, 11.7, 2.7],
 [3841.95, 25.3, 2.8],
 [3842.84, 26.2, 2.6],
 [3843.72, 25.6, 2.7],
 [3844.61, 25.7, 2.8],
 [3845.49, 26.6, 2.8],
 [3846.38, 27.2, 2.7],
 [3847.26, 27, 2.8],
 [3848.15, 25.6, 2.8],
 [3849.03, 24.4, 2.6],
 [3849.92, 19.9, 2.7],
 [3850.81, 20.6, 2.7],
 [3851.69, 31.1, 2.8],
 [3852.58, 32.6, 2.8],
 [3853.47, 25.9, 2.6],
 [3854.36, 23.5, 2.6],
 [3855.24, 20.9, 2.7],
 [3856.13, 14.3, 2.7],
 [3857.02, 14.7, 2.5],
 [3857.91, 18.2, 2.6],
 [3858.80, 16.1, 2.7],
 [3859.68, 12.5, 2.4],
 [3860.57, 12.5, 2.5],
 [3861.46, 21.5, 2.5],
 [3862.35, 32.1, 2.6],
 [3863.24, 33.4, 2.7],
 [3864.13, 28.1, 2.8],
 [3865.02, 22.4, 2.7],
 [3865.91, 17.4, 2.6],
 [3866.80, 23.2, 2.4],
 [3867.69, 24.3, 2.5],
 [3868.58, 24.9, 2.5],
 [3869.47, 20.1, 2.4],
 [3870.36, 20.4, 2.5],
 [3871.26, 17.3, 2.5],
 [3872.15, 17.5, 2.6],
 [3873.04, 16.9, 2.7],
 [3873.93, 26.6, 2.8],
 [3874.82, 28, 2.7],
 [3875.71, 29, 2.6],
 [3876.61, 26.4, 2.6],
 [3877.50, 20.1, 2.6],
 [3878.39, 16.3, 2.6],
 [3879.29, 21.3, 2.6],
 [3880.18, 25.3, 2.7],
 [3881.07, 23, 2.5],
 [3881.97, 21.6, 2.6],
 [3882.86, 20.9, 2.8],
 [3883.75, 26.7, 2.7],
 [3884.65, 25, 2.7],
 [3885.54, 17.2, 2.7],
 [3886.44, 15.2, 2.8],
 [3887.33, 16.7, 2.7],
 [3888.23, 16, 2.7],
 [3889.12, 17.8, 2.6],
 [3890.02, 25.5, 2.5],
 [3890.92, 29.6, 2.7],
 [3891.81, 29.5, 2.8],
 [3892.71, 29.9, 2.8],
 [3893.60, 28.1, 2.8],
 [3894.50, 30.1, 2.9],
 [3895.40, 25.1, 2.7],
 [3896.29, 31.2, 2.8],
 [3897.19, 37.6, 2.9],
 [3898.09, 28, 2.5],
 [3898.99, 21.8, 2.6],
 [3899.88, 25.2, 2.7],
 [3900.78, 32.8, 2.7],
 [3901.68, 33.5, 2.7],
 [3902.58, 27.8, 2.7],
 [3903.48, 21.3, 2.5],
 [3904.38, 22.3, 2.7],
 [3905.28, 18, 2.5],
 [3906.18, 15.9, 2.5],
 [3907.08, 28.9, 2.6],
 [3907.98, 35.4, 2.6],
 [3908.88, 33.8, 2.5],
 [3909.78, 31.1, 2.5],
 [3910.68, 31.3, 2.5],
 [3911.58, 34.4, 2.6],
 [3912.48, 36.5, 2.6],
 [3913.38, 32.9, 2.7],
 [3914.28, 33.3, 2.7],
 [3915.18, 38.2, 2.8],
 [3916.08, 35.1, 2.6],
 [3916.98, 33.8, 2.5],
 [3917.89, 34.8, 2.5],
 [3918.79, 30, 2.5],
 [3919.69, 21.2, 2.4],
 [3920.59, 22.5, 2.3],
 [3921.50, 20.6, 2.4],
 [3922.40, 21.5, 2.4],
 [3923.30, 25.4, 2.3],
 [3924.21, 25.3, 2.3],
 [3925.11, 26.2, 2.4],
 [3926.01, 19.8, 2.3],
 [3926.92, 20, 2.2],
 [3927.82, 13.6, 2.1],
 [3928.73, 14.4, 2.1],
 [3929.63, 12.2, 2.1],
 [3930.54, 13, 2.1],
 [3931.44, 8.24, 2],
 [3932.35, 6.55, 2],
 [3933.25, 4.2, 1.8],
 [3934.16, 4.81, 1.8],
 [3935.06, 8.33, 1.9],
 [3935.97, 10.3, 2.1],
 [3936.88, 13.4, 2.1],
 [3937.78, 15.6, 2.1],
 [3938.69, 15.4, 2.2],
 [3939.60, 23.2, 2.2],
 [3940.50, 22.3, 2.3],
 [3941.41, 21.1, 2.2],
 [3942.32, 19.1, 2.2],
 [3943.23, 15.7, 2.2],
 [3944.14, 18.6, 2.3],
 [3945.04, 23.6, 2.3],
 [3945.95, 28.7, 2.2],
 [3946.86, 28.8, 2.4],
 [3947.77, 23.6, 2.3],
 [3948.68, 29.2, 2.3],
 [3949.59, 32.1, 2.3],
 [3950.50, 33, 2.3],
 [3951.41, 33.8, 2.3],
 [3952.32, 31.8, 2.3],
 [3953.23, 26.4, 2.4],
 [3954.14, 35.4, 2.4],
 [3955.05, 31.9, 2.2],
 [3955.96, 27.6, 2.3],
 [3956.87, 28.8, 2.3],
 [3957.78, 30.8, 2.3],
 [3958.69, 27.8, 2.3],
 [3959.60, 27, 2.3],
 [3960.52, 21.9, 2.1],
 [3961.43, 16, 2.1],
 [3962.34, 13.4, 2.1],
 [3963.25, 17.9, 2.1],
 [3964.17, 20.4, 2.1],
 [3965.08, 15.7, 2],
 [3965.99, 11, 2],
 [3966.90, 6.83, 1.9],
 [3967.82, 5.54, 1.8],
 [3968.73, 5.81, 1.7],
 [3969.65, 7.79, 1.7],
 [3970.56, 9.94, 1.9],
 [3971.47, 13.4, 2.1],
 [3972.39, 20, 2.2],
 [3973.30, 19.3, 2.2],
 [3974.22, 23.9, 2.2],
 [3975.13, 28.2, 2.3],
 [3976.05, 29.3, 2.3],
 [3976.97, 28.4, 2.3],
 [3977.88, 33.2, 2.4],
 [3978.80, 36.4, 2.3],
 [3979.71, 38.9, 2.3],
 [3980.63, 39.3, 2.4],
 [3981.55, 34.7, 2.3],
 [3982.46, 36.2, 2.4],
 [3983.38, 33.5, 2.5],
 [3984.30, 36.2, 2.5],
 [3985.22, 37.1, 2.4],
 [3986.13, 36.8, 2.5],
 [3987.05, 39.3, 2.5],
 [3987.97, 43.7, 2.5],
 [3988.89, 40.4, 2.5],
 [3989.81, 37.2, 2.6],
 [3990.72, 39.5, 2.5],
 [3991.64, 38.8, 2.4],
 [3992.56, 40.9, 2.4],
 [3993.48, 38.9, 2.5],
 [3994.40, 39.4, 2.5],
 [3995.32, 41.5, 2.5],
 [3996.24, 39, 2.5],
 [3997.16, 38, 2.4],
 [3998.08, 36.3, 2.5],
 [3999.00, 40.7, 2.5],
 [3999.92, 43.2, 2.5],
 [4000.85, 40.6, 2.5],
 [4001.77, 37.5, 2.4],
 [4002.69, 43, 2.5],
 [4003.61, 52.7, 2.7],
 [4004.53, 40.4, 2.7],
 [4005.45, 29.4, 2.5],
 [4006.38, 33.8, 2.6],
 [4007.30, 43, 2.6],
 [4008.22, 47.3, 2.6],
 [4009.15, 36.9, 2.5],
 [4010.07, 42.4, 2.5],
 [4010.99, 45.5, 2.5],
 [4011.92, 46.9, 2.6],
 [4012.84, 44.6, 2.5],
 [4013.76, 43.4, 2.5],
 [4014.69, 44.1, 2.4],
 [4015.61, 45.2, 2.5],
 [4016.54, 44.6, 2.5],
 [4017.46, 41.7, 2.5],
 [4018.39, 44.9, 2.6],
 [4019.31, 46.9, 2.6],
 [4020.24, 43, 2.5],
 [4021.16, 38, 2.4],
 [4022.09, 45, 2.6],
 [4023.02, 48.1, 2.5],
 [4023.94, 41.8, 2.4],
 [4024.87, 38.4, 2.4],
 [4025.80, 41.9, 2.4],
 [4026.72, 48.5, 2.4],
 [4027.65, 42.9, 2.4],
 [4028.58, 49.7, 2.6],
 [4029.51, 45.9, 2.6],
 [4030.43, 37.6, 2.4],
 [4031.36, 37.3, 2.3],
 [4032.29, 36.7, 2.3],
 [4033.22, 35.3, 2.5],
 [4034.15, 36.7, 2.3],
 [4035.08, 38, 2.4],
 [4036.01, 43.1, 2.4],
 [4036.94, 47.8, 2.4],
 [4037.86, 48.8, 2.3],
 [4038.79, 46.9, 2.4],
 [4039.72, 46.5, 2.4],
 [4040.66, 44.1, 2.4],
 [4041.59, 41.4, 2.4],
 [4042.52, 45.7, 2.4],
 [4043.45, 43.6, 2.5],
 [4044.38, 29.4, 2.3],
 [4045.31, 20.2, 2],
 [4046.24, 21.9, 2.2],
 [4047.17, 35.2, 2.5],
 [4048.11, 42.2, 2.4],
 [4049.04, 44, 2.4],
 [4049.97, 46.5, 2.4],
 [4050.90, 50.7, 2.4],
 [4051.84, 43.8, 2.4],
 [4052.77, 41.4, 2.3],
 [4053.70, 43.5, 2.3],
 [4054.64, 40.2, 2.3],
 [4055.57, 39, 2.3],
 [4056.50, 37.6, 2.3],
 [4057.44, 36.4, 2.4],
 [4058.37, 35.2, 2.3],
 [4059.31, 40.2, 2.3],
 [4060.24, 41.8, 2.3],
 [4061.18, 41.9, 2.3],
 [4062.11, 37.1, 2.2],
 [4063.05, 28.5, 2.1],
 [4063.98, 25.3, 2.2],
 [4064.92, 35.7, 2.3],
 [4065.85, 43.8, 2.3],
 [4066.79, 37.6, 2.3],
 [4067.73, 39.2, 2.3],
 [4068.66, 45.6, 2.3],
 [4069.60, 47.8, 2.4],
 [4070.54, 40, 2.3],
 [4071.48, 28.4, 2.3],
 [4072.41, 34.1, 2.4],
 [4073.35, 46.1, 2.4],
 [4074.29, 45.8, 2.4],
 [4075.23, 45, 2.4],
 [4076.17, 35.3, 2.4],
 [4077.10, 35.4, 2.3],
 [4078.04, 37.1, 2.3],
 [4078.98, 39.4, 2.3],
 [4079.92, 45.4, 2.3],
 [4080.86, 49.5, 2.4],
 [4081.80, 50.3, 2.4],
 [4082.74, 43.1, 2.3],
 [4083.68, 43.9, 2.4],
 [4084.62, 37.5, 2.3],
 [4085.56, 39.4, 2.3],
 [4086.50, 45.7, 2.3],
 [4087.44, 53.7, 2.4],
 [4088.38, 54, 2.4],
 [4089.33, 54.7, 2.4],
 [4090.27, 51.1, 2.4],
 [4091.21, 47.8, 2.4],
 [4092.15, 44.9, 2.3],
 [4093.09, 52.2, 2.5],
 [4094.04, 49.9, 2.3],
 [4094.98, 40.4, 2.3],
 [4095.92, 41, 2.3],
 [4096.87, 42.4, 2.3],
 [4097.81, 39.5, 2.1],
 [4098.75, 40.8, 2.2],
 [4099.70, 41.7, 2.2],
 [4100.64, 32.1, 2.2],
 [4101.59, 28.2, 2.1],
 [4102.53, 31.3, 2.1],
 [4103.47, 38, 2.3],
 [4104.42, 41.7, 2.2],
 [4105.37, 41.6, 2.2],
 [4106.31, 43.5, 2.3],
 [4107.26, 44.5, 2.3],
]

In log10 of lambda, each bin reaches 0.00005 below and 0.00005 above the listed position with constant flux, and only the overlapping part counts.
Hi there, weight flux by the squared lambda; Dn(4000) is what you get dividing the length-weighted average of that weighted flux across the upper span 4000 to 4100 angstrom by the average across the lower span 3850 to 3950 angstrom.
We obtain 2.0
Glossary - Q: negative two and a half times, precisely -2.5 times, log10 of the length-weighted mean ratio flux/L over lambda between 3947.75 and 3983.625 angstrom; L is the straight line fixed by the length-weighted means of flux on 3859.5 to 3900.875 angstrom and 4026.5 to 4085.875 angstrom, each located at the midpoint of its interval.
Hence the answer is 0.28 mag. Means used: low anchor 23.7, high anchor 40.3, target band 24.6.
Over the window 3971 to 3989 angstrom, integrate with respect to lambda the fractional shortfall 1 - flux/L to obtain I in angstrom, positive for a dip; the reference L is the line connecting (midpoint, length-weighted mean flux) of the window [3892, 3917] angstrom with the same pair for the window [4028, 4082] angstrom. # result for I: 1.4 angstrom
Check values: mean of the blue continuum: 29.7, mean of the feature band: 32.2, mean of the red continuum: 40.1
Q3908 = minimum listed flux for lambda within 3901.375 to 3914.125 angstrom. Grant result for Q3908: 15.9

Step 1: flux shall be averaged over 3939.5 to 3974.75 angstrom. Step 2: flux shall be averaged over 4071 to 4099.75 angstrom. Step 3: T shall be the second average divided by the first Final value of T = 2.01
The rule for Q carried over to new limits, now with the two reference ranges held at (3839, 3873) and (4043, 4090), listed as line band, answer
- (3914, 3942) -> 0.38 mag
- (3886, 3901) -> -0.03 mag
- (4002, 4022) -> -0.20 mag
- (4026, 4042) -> -0.14 mag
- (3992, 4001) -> -0.16 mag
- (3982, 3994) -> -0.15 mag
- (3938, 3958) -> 0.15 mag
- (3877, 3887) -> 0.14 mag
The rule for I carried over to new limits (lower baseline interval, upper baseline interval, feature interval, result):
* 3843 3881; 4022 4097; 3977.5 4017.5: -4.76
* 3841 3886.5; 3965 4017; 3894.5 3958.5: 8.15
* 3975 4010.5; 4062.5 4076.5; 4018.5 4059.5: -2.80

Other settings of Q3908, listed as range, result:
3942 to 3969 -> 5.54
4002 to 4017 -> 29.4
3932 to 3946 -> 4.2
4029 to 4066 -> 20.2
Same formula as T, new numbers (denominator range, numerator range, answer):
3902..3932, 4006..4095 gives 1.65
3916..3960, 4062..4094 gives 1.91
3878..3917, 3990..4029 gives 1.57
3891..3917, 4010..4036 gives 1.44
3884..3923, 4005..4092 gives 1.52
